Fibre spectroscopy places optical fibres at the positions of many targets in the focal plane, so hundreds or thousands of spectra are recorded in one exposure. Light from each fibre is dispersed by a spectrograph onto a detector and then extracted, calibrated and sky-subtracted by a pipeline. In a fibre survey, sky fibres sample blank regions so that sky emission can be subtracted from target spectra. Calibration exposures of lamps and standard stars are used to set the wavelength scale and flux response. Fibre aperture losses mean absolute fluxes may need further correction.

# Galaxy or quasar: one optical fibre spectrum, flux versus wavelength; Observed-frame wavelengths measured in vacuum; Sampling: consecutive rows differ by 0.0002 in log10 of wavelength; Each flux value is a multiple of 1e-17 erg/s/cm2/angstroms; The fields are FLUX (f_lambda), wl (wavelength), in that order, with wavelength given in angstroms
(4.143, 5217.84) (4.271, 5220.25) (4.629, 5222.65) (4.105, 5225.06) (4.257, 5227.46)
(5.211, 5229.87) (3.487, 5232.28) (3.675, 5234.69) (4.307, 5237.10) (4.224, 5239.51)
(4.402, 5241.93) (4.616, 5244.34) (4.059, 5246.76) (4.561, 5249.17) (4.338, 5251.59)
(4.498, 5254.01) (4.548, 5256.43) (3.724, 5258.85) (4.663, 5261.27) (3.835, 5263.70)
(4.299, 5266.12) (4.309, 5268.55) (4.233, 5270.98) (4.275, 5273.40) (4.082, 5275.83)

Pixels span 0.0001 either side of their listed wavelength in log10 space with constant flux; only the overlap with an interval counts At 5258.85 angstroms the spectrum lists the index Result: 3.724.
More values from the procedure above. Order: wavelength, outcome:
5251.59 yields 4.338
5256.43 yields 4.548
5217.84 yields 4.143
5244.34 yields 4.616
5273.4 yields 4.275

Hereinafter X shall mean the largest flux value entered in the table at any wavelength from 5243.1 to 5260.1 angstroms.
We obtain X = 4.616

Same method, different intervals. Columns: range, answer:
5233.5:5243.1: 4.402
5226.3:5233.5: 5.211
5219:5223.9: 4.629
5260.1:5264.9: 4.663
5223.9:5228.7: 4.257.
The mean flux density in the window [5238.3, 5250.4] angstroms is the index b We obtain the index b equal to 4.37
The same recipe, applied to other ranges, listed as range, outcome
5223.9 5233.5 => 4.27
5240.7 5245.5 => 4.51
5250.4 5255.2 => 4.42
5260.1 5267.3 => 4.26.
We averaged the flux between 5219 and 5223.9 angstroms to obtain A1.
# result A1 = 4.44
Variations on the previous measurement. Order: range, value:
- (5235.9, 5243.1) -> 4.31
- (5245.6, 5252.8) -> 4.32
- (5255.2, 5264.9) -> 4.19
